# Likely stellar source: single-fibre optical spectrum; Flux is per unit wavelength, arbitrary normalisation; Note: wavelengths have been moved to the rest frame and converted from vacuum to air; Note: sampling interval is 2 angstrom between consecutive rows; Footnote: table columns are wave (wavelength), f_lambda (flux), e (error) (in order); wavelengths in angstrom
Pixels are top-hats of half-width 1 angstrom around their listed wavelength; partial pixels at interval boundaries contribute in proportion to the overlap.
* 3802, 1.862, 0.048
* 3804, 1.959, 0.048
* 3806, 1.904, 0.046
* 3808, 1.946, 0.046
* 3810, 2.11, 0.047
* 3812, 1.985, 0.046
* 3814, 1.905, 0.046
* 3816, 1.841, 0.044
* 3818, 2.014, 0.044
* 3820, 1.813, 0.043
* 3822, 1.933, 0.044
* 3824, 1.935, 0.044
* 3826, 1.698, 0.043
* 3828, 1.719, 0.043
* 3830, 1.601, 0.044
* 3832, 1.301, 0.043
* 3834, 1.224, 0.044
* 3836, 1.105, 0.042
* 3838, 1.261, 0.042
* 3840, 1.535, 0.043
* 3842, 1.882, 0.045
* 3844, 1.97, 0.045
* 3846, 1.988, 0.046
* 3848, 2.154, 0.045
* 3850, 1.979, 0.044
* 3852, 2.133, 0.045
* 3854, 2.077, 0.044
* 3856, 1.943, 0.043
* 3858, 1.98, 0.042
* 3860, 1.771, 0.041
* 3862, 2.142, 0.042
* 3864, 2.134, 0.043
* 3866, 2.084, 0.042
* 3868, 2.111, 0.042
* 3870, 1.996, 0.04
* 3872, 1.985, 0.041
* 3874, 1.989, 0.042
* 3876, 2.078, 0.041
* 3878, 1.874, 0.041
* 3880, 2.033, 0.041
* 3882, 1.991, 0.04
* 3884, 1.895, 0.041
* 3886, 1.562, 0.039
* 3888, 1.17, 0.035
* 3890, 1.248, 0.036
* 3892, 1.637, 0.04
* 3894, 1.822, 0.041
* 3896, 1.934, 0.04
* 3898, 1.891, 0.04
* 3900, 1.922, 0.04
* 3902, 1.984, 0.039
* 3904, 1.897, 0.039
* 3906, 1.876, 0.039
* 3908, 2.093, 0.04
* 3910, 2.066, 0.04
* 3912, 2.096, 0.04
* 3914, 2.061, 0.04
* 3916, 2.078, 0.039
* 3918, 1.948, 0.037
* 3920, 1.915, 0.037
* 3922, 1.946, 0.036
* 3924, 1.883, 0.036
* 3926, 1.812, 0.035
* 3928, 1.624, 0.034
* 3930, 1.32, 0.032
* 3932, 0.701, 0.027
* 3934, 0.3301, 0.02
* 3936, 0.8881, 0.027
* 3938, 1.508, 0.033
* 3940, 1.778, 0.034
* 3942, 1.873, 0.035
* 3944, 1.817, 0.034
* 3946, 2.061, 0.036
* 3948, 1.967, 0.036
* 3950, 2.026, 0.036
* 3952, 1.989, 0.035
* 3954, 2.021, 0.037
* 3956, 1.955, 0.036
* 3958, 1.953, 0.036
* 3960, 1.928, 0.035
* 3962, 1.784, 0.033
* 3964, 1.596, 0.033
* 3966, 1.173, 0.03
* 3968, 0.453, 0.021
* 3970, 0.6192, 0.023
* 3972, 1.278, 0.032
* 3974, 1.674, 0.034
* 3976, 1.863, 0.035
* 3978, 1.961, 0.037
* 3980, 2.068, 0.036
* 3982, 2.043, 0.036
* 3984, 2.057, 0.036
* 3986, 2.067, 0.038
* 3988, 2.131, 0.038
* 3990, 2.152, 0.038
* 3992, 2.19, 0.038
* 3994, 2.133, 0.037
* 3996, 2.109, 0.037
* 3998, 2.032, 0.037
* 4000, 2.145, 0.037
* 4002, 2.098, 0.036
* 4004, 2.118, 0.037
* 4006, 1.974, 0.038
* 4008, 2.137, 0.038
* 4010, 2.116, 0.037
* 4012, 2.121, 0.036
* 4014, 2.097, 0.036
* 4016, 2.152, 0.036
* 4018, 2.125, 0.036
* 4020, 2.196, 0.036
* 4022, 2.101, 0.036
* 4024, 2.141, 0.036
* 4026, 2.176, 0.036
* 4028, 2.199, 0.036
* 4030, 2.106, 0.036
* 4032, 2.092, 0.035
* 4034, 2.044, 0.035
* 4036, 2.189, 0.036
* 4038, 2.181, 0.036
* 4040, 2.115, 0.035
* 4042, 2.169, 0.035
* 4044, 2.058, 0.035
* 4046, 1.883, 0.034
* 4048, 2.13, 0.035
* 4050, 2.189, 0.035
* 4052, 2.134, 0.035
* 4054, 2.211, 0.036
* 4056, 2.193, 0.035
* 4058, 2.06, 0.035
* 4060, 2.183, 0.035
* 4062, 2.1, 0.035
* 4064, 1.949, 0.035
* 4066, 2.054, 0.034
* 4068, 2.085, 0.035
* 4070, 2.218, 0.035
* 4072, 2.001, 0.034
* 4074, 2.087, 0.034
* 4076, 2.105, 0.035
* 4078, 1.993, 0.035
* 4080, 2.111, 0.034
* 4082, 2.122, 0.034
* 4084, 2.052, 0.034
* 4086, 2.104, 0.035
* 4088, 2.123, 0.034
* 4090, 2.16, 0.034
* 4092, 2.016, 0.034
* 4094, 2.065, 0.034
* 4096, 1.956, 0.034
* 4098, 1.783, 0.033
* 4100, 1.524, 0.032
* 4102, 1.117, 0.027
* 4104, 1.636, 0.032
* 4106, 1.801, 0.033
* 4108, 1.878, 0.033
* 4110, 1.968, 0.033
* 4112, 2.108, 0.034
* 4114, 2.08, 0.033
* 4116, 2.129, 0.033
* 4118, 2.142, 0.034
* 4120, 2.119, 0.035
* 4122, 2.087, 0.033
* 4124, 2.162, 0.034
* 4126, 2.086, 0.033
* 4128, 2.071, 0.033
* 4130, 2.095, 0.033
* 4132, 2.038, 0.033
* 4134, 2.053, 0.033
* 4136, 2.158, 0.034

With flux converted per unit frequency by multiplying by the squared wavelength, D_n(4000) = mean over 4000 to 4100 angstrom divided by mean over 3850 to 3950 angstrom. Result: 1.2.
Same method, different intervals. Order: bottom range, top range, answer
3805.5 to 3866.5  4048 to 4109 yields 1.23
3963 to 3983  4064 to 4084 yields 1.48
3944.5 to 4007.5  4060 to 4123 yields 1.13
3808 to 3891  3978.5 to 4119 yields 1.24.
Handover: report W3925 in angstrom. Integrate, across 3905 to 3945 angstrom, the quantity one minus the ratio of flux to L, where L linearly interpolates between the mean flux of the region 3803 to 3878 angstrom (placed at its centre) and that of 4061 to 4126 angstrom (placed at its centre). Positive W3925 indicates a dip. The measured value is 4.8 angstrom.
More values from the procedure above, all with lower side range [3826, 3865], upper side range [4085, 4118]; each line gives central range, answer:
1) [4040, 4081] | -4.5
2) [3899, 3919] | -2.1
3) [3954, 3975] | 4.2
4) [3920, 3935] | 3.4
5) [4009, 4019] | -1.4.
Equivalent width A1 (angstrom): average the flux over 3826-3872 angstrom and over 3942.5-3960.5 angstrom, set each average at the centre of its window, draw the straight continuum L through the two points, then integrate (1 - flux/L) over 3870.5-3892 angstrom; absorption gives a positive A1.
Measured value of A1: 1.0 angstrom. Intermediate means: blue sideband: 1.82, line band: 1.78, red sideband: 1.97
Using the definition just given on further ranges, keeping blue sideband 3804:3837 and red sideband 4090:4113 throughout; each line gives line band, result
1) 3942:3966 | -1.3 angstrom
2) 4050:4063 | -2.4 angstrom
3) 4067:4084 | -2.6 angstrom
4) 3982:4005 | -4.0 angstrom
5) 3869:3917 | -2.9 angstrom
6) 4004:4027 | -4.1 angstrom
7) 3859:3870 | -1.7 angstrom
